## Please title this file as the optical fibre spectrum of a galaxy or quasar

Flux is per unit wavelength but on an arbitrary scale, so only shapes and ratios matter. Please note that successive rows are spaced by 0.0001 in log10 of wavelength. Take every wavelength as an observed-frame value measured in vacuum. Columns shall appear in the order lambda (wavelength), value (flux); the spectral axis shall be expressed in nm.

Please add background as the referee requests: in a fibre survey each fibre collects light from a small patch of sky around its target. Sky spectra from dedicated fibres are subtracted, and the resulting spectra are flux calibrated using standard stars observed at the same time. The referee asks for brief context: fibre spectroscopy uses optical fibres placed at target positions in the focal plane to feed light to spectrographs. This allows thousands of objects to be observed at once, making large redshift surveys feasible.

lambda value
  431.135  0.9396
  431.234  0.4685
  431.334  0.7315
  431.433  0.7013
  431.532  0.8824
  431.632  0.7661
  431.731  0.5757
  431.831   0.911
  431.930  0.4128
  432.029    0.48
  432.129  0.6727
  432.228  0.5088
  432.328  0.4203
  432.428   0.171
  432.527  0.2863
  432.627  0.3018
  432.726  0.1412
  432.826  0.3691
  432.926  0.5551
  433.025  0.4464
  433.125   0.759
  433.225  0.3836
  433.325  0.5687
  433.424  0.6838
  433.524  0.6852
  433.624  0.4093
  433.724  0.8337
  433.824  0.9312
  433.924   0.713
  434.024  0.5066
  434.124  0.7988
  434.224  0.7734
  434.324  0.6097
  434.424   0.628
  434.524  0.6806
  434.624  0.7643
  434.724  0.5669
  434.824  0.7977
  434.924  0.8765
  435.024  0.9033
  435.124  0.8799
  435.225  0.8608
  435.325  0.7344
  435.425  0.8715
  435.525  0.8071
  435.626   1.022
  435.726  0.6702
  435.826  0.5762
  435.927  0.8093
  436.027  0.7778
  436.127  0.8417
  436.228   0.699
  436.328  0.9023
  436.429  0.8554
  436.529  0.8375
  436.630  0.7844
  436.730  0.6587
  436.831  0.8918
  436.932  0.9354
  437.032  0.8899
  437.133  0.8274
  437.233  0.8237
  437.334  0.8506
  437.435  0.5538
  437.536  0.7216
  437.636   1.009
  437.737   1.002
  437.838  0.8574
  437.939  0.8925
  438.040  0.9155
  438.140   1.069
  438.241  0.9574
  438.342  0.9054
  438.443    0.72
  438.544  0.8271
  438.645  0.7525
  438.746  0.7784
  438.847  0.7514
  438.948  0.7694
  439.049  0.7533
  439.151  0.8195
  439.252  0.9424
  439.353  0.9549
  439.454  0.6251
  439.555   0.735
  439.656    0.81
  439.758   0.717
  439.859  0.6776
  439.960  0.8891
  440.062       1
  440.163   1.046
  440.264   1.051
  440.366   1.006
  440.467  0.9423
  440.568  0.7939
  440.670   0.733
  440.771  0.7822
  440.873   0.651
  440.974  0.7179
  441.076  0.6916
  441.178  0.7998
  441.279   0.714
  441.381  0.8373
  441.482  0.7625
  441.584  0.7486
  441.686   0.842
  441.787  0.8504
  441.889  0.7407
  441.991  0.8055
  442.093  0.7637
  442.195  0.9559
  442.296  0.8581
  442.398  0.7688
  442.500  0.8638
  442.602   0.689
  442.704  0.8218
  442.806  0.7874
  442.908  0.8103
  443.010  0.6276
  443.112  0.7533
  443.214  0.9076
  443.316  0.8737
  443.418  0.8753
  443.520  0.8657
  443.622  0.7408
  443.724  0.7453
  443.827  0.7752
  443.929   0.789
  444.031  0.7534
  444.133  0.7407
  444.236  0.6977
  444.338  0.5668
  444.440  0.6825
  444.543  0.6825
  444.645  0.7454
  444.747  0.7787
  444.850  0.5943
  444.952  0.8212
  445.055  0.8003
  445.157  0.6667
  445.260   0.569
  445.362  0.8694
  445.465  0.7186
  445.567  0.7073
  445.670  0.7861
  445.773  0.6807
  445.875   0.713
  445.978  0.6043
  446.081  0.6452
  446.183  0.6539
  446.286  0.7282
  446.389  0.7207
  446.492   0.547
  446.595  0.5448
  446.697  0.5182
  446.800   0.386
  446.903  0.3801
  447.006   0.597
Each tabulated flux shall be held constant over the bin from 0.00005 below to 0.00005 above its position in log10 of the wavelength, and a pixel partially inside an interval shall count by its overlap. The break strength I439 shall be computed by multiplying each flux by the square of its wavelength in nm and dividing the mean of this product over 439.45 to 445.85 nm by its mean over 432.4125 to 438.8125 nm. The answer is 1.1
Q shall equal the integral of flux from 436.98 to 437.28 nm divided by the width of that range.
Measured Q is 0.851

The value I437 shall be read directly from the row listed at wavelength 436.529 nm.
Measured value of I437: 0.8375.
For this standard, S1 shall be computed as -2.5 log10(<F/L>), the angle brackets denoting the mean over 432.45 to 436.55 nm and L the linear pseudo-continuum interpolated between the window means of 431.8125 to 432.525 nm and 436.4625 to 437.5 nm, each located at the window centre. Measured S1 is -0.06 mag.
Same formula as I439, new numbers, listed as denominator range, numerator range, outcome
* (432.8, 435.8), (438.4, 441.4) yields 1.18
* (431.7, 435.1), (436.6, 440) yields 1.42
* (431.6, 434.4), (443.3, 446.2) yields 1.37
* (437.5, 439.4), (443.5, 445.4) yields 0.87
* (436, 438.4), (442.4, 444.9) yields 0.91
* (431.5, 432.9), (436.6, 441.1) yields 1.76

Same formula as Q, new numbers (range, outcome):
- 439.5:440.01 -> 0.765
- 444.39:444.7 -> 0.705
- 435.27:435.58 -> 0.808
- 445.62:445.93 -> 0.725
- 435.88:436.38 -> 0.806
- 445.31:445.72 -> 0.77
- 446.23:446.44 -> 0.721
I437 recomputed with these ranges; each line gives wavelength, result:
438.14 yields 1.069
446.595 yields 0.5448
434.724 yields 0.5669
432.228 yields 0.5088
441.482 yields 0.7625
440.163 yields 1.046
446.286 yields 0.7282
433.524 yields 0.6852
